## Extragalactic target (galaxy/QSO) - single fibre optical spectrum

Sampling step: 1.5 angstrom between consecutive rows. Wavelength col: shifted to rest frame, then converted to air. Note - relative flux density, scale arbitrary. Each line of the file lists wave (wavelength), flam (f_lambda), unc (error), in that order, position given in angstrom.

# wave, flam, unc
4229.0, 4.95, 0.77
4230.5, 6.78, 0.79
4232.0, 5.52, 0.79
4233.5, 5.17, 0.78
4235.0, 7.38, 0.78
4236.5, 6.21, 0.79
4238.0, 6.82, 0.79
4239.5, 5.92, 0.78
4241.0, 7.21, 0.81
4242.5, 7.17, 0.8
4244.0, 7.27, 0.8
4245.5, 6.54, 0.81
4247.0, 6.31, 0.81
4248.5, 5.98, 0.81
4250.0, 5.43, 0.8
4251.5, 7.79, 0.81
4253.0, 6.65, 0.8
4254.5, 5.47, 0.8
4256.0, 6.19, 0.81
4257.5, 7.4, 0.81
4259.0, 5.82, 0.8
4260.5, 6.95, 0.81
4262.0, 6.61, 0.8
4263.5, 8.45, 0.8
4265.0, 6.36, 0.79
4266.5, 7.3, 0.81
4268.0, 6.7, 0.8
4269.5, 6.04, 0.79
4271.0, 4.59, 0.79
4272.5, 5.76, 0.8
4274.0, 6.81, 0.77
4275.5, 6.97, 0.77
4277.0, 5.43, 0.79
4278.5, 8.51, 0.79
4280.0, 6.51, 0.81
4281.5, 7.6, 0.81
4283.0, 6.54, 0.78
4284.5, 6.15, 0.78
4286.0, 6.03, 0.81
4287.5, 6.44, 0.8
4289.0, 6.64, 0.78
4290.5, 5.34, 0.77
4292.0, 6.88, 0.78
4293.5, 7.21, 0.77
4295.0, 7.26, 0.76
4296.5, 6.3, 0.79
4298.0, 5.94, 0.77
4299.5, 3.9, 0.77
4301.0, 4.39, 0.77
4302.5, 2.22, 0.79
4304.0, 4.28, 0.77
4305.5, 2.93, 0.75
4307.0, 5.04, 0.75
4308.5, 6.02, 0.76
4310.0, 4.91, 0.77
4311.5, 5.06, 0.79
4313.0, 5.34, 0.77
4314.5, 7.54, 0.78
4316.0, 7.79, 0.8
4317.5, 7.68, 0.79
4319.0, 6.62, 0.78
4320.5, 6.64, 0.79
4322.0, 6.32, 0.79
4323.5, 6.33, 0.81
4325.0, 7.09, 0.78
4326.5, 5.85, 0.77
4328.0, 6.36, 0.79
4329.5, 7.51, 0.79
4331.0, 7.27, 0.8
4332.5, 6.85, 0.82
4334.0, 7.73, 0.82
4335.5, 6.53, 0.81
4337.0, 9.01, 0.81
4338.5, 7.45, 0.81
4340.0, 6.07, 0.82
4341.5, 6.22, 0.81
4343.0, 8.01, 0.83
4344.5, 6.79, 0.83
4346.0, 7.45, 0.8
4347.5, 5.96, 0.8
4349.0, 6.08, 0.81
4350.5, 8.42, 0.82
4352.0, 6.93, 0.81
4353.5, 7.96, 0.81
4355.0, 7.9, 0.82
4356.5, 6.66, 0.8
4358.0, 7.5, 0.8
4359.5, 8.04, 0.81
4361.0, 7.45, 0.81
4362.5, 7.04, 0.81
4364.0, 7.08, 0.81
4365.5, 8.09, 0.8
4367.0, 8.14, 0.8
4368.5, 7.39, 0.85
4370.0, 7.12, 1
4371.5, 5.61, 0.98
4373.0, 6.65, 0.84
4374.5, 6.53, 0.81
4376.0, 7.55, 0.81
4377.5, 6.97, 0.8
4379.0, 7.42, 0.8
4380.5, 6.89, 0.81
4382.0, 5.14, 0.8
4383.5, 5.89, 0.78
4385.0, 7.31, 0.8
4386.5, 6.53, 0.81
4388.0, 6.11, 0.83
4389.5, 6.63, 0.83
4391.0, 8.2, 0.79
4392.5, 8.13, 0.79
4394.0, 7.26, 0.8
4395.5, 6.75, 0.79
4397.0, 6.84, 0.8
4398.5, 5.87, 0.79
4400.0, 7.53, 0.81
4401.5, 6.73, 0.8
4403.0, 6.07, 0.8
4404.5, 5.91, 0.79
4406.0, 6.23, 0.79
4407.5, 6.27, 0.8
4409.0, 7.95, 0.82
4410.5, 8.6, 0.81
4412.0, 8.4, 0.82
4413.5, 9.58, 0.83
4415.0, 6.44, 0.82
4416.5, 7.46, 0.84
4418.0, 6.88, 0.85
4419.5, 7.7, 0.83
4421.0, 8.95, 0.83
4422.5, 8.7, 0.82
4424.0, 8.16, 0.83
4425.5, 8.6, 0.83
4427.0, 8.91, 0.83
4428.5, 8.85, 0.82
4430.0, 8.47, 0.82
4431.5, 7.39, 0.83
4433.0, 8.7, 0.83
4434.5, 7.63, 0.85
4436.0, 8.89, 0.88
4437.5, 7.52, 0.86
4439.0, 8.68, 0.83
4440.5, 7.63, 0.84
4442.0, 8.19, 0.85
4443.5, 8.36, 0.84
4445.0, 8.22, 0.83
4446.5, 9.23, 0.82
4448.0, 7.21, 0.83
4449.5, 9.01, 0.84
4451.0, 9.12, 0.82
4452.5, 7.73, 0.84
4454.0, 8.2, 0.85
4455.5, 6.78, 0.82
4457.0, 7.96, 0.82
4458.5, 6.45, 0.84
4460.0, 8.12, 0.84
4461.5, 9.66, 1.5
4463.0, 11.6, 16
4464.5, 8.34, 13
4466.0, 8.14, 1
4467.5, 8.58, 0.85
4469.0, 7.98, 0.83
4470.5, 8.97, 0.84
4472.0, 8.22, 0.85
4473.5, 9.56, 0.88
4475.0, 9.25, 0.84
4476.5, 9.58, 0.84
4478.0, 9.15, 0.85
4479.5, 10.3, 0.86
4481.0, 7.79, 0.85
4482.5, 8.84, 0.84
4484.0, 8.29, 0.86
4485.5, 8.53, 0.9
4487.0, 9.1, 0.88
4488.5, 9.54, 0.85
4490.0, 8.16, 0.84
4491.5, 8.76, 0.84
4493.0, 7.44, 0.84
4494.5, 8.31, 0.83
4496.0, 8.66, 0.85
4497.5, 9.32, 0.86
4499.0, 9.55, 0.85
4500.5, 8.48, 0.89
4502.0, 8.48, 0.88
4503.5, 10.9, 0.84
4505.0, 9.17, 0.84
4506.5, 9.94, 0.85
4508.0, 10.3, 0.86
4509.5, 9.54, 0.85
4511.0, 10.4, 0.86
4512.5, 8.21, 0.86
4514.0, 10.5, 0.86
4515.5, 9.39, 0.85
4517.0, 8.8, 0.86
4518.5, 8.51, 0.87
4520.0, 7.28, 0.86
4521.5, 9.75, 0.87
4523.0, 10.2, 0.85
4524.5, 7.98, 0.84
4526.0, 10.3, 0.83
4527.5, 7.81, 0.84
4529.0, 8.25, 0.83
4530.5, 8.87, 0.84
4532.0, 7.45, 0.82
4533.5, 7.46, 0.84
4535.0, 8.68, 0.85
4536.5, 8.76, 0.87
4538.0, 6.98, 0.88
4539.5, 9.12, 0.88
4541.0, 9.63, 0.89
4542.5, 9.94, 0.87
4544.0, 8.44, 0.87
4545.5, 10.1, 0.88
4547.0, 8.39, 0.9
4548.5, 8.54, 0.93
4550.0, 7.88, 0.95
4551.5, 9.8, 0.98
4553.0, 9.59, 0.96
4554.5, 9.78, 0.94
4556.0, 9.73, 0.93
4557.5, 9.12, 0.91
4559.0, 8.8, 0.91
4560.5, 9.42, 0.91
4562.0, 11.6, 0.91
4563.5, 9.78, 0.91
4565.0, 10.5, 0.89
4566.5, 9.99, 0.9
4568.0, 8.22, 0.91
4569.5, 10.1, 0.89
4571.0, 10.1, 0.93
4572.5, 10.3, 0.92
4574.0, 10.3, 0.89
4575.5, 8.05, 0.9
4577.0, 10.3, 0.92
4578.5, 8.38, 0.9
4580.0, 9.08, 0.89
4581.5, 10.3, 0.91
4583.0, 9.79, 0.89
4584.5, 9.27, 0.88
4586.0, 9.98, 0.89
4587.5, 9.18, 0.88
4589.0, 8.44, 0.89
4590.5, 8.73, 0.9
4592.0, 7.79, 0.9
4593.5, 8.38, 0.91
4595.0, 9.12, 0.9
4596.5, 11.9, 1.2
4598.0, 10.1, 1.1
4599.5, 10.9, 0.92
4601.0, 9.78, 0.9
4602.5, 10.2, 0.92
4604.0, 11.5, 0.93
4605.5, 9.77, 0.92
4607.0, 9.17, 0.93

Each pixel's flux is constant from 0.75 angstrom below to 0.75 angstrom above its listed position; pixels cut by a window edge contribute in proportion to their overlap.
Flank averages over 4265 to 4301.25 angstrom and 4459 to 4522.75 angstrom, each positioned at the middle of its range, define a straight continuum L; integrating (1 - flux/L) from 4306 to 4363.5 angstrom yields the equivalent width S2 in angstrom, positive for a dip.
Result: 1.20 angstrom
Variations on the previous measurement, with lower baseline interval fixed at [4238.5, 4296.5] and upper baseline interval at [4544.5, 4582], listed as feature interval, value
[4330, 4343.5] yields 0.1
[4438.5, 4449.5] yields 0.1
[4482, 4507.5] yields -0.3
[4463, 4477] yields -0.5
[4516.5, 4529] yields 0.4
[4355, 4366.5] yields 0.1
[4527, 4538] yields 1.3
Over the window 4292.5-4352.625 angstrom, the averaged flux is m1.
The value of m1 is 6.33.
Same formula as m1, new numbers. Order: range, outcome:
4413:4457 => 8.17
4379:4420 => 7.01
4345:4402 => 7.05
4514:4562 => 8.93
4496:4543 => 9.02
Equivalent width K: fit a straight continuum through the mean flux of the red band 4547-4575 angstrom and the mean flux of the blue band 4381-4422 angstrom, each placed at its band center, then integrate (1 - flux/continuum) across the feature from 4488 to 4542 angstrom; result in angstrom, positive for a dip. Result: -0.32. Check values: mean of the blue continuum 7.1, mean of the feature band 8.92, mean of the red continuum 9.59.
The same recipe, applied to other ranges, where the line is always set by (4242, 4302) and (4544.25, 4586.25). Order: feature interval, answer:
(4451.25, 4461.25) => 0.77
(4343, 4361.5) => -0.05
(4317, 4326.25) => 0.32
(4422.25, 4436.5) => -0.58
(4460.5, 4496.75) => -1.08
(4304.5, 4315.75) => 2.43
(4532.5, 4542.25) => 0.78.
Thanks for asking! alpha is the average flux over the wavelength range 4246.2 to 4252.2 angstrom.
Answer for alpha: 6.37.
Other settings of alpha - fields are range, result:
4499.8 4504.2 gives 9.28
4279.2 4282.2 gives 7.07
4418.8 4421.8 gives 8.34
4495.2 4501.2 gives 9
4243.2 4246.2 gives 6.92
